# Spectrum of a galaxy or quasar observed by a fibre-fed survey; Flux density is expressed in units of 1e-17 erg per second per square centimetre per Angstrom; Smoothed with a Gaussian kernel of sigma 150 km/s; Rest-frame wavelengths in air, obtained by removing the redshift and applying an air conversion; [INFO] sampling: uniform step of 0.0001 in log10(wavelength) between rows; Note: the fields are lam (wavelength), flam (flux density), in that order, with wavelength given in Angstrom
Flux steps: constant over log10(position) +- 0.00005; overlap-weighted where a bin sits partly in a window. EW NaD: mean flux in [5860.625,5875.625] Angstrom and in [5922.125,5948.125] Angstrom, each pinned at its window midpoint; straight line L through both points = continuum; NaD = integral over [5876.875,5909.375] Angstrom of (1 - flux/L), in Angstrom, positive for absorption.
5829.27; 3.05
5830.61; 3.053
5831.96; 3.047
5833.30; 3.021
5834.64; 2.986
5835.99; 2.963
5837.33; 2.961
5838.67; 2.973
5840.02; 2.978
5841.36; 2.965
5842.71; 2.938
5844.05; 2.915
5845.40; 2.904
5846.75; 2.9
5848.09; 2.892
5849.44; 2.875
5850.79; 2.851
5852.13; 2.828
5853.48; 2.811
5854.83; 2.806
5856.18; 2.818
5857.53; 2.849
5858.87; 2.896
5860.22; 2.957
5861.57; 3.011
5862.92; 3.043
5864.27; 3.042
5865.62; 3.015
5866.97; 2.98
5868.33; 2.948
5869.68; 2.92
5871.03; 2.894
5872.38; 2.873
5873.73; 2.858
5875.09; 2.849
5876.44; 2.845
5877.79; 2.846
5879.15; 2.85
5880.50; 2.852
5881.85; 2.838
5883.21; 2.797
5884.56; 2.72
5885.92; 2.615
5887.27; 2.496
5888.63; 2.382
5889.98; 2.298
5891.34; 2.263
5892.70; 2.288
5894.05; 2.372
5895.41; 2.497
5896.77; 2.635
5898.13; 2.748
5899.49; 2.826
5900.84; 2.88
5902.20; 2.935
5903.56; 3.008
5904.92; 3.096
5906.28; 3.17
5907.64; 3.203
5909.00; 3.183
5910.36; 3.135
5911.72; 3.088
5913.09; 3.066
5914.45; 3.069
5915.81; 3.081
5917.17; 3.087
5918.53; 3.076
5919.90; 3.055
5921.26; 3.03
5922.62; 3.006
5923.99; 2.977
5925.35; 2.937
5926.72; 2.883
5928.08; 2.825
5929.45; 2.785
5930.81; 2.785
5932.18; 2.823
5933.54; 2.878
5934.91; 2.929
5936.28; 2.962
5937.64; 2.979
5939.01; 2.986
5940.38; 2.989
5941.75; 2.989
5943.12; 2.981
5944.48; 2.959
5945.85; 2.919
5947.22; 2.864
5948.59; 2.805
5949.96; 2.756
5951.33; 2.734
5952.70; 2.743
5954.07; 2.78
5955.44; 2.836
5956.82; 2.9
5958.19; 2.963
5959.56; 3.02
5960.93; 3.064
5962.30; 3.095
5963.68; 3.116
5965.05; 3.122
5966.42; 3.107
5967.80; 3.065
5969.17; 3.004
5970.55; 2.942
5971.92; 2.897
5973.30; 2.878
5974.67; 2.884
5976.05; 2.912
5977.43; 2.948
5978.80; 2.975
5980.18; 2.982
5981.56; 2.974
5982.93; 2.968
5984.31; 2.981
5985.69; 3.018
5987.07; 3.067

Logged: 2.2 Angstrom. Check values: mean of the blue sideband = 2.95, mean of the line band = 2.74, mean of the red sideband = 2.92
